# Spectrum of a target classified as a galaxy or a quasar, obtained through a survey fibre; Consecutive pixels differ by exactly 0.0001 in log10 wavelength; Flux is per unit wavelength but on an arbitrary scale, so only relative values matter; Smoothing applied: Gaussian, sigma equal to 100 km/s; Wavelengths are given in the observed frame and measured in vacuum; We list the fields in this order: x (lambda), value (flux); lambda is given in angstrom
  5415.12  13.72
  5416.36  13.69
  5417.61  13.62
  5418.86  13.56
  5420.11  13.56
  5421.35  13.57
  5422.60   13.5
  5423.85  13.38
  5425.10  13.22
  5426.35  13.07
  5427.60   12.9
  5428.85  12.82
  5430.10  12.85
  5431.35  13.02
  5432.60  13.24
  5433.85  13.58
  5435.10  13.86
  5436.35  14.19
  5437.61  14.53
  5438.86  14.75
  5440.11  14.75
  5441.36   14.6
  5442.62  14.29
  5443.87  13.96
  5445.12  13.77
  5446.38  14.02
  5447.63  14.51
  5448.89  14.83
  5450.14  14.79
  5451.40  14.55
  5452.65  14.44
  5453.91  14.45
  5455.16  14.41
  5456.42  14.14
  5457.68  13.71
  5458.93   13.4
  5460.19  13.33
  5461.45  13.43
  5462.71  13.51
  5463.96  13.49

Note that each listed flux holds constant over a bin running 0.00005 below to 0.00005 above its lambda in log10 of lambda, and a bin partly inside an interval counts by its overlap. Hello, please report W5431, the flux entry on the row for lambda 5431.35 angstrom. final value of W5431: 13.02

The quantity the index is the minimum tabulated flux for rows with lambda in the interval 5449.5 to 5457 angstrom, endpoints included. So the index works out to 14.14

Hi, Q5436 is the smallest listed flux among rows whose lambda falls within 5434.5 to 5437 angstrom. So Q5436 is 13.86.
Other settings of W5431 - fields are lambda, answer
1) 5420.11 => 13.56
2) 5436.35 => 14.19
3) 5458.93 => 13.4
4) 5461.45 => 13.43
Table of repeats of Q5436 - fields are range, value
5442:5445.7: 13.77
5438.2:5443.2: 14.29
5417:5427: 13.07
